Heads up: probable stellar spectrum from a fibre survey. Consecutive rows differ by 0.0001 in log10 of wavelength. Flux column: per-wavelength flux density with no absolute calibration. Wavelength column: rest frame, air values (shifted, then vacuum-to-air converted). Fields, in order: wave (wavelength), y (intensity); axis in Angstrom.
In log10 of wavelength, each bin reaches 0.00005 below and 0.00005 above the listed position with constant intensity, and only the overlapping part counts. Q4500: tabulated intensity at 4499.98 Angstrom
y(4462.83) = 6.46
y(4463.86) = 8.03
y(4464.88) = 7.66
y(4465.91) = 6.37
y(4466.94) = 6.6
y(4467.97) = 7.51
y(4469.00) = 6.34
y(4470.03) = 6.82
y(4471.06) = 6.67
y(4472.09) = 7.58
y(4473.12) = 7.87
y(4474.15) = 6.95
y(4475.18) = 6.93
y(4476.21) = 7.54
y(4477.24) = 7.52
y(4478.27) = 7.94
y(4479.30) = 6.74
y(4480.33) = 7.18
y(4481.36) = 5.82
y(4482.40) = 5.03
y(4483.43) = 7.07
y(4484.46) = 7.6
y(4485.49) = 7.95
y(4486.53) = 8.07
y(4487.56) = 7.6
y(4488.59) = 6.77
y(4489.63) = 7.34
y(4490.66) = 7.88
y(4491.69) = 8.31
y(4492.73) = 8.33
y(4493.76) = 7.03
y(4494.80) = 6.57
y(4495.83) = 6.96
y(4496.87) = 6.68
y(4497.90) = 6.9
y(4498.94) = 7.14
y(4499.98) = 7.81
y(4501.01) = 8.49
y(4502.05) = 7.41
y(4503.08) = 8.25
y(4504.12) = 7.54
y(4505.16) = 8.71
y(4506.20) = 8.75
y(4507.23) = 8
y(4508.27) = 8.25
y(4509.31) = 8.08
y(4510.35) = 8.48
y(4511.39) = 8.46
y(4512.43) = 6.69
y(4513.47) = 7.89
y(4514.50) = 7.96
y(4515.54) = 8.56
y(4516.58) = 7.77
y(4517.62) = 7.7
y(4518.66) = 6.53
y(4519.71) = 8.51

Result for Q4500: 7.81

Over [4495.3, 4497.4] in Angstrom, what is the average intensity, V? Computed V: 6.84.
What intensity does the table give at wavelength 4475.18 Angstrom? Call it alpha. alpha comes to 6.93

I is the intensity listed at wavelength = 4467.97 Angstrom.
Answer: 7.51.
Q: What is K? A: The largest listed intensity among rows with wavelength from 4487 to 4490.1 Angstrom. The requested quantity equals 7.6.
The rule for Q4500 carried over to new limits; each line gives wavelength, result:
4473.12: 7.87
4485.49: 7.95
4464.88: 7.66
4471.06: 6.67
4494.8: 6.57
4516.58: 7.77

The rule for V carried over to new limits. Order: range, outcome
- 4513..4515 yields 7.96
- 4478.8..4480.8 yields 6.96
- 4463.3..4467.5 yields 7.16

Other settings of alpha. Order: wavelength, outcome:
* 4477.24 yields 7.52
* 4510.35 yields 8.48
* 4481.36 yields 5.82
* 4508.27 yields 8.25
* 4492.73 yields 8.33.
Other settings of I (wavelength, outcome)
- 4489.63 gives 7.34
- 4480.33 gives 7.18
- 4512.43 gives 6.69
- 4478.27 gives 7.94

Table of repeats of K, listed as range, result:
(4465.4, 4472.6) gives 7.58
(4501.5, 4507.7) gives 8.75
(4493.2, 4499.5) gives 7.14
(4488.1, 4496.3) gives 8.33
